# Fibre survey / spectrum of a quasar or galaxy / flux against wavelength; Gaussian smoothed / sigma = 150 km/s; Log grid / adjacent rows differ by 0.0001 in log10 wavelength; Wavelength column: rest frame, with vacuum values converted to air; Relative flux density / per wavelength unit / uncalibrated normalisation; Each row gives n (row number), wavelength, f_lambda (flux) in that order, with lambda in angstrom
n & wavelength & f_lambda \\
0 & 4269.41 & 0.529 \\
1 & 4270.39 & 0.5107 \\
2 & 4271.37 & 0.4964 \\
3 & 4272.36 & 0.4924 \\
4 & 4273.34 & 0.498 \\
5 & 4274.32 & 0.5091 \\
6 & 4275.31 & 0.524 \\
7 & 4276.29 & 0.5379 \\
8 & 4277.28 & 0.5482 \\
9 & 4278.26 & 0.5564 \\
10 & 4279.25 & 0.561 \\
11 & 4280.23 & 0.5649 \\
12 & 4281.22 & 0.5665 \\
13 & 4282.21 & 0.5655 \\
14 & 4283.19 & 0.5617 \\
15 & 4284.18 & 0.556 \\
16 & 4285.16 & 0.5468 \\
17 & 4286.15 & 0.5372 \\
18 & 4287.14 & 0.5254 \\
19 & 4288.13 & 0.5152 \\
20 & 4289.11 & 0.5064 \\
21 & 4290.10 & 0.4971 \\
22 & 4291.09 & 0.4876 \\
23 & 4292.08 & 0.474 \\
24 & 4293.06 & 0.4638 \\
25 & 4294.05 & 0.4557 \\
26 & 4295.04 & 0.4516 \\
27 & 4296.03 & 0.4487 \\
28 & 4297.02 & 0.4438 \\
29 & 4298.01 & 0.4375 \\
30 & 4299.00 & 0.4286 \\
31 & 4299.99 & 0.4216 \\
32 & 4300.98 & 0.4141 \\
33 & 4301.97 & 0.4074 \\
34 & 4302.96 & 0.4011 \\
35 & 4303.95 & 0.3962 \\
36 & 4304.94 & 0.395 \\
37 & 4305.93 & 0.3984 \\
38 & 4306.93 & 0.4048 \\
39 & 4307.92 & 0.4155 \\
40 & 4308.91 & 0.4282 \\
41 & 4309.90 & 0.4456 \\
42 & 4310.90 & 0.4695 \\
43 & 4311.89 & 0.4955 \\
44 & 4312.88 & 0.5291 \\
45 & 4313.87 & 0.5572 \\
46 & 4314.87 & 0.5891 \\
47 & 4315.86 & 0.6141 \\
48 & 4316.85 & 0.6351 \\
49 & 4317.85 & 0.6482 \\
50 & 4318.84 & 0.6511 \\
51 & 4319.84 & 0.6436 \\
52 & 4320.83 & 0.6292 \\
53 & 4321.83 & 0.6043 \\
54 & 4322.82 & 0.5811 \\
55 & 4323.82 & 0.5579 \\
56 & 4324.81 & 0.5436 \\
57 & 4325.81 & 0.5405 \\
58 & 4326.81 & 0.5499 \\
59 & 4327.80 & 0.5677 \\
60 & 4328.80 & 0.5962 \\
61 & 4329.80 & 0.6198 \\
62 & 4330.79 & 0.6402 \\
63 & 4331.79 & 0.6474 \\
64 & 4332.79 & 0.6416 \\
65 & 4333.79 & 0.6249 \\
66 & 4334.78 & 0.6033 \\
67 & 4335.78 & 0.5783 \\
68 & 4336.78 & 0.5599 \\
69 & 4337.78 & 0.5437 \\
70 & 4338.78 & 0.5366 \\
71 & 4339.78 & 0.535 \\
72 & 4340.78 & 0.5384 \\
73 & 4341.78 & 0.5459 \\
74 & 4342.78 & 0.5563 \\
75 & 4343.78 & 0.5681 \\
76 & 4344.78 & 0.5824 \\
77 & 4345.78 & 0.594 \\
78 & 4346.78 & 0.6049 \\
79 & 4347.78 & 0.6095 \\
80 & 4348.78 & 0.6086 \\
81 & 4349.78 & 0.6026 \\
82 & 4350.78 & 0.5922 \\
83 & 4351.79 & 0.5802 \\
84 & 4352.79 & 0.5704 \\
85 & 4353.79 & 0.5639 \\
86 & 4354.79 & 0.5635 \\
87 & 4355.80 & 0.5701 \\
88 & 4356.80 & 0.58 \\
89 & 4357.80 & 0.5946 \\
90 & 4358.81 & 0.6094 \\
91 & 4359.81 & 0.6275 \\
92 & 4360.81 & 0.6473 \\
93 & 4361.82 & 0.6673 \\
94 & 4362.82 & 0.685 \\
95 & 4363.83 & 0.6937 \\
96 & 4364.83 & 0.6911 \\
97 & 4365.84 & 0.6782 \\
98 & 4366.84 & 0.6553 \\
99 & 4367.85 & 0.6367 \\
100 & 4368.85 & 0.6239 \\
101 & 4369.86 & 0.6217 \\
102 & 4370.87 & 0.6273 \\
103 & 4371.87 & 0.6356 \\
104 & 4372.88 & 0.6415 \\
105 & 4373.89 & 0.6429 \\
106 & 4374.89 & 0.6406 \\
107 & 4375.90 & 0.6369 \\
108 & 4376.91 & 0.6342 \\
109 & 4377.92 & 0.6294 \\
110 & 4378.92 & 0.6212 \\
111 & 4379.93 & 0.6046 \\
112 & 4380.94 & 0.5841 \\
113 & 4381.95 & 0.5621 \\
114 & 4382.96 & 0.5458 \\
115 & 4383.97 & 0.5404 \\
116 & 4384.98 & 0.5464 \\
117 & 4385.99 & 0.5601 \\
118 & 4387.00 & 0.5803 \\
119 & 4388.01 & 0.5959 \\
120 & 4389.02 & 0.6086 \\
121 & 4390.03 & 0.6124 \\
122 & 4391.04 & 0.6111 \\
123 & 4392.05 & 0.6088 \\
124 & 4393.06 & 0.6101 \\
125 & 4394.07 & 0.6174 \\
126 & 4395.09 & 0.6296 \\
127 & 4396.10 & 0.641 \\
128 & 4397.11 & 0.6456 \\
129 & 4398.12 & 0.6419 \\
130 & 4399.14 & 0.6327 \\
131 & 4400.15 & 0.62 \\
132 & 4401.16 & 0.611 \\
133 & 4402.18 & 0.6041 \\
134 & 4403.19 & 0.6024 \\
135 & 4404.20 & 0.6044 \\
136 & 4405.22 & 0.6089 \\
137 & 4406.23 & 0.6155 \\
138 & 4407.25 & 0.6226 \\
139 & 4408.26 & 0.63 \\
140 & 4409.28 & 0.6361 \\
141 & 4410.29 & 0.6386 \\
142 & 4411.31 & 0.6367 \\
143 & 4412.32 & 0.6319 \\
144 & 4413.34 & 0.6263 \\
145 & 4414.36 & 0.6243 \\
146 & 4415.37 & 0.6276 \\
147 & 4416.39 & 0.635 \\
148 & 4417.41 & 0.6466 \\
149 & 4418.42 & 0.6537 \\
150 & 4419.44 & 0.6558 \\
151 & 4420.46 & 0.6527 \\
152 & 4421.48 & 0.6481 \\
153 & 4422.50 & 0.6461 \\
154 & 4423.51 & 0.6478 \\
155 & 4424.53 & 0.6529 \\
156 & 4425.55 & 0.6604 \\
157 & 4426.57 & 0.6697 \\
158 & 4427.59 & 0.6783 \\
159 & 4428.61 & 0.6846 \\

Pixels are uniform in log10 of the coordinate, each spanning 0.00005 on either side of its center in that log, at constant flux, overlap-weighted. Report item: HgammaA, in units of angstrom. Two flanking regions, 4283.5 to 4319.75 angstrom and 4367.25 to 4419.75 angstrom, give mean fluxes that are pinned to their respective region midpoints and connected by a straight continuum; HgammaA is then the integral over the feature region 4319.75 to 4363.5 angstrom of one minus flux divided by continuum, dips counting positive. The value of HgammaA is -3.8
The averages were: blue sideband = 0.488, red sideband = 0.617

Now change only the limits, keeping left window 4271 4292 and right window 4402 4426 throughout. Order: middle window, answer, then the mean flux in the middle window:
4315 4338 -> -1.47 angstrom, 0.601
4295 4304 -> 1.97 angstrom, 0.425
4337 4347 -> 0.32 angstrom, 0.559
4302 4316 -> 2.30 angstrom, 0.461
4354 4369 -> -1.03 angstrom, 0.634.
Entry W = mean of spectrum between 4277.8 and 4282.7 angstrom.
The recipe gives 0.562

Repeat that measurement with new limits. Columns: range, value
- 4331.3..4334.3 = 0.638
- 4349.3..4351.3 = 0.595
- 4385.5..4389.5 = 0.586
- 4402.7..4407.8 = 0.611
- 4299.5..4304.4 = 0.408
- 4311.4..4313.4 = 0.515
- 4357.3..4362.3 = 0.629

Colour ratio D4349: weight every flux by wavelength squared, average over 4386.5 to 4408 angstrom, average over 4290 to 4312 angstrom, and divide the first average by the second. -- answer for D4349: 1.48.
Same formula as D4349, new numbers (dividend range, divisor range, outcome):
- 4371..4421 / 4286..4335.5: 1.23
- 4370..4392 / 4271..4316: 1.29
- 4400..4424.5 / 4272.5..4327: 1.30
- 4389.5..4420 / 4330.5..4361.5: 1.09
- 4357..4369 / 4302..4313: 1.55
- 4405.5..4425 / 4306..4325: 1.22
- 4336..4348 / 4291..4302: 1.30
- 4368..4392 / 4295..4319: 1.32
